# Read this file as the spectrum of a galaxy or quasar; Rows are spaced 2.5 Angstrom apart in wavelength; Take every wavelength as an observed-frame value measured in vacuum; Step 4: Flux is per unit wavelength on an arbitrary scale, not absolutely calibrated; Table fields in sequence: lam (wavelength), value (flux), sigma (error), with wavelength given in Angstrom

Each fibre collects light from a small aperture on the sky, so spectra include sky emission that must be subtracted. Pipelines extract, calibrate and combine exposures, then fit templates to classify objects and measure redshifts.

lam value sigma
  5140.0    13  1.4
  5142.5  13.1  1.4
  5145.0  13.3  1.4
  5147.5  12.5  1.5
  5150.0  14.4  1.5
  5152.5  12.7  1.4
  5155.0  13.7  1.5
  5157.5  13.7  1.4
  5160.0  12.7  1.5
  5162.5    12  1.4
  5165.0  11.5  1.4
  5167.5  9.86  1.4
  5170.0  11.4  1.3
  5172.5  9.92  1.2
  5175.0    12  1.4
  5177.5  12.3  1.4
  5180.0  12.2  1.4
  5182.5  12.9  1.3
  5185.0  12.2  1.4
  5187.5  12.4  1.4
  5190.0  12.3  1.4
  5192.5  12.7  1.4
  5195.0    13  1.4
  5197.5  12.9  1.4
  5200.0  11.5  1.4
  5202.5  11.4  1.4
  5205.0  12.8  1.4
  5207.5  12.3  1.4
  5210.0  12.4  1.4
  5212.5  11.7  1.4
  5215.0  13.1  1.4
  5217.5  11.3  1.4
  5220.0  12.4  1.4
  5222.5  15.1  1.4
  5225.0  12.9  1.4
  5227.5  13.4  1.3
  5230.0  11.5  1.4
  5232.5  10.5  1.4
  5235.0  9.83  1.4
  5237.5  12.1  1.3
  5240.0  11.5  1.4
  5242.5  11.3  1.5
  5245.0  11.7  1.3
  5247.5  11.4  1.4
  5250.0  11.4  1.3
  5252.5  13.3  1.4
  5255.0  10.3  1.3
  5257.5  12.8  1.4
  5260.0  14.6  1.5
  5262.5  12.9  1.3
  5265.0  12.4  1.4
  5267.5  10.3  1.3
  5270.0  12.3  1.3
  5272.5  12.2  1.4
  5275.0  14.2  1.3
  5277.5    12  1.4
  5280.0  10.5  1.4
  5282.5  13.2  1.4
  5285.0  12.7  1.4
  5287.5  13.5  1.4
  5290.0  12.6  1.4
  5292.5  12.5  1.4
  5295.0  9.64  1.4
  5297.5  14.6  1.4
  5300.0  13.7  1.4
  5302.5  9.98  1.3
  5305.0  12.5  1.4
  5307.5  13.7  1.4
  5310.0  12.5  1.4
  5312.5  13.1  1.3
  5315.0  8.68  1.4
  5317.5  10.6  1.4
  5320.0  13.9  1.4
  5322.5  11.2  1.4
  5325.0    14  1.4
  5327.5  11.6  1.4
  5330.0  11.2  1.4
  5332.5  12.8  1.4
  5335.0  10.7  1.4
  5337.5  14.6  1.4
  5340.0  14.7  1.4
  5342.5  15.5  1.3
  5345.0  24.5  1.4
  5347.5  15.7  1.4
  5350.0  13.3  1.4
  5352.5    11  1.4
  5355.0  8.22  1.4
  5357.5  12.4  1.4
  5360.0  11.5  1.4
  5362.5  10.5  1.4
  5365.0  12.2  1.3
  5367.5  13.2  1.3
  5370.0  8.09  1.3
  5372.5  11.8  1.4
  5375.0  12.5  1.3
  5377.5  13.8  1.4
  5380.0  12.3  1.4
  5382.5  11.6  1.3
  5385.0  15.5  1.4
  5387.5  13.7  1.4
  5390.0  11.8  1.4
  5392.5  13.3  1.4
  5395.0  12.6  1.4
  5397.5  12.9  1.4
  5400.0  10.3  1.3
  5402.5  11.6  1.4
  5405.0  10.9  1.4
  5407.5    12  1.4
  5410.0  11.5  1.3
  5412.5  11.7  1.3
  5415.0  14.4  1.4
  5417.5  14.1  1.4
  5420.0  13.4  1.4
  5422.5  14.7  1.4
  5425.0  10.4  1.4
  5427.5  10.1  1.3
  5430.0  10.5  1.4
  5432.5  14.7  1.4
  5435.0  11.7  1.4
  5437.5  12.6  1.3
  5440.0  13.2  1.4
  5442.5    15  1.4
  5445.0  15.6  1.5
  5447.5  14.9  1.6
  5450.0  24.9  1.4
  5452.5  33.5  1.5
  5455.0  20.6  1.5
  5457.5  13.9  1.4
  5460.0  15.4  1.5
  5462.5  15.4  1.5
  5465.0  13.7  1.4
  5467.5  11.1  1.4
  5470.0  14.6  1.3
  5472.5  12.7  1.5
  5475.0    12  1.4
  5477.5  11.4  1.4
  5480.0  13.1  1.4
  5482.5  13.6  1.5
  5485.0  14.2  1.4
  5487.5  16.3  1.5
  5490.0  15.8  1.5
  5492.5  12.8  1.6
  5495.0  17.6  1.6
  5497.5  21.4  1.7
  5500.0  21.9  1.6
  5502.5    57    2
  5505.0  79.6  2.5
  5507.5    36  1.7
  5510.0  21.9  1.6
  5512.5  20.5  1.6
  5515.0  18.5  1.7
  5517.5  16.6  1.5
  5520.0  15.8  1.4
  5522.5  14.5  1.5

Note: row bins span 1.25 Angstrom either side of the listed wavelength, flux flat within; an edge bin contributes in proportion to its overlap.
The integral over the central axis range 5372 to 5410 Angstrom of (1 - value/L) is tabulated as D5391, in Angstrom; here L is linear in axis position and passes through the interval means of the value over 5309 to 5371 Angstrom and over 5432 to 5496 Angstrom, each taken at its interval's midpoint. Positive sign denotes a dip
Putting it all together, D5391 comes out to 3.7 Angstrom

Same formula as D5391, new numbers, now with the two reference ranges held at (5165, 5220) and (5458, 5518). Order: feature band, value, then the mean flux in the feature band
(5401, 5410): 3.41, 11.5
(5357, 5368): 3.40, 11.8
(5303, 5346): 7.72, 13.2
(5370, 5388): 5.10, 12.7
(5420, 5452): 8.17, 14.5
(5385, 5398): 3.54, 13.1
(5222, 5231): -0.05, 13.1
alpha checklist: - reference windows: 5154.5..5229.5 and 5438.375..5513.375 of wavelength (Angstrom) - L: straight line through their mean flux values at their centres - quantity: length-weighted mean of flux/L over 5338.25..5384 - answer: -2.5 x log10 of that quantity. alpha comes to 0.307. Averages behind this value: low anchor 12.3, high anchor 20.6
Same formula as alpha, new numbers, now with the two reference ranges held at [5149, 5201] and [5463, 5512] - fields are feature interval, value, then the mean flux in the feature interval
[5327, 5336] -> 0.419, 11.6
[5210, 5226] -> 0.073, 12.7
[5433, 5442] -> 0.492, 12.9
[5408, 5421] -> 0.449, 13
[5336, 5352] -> 0.091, 16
